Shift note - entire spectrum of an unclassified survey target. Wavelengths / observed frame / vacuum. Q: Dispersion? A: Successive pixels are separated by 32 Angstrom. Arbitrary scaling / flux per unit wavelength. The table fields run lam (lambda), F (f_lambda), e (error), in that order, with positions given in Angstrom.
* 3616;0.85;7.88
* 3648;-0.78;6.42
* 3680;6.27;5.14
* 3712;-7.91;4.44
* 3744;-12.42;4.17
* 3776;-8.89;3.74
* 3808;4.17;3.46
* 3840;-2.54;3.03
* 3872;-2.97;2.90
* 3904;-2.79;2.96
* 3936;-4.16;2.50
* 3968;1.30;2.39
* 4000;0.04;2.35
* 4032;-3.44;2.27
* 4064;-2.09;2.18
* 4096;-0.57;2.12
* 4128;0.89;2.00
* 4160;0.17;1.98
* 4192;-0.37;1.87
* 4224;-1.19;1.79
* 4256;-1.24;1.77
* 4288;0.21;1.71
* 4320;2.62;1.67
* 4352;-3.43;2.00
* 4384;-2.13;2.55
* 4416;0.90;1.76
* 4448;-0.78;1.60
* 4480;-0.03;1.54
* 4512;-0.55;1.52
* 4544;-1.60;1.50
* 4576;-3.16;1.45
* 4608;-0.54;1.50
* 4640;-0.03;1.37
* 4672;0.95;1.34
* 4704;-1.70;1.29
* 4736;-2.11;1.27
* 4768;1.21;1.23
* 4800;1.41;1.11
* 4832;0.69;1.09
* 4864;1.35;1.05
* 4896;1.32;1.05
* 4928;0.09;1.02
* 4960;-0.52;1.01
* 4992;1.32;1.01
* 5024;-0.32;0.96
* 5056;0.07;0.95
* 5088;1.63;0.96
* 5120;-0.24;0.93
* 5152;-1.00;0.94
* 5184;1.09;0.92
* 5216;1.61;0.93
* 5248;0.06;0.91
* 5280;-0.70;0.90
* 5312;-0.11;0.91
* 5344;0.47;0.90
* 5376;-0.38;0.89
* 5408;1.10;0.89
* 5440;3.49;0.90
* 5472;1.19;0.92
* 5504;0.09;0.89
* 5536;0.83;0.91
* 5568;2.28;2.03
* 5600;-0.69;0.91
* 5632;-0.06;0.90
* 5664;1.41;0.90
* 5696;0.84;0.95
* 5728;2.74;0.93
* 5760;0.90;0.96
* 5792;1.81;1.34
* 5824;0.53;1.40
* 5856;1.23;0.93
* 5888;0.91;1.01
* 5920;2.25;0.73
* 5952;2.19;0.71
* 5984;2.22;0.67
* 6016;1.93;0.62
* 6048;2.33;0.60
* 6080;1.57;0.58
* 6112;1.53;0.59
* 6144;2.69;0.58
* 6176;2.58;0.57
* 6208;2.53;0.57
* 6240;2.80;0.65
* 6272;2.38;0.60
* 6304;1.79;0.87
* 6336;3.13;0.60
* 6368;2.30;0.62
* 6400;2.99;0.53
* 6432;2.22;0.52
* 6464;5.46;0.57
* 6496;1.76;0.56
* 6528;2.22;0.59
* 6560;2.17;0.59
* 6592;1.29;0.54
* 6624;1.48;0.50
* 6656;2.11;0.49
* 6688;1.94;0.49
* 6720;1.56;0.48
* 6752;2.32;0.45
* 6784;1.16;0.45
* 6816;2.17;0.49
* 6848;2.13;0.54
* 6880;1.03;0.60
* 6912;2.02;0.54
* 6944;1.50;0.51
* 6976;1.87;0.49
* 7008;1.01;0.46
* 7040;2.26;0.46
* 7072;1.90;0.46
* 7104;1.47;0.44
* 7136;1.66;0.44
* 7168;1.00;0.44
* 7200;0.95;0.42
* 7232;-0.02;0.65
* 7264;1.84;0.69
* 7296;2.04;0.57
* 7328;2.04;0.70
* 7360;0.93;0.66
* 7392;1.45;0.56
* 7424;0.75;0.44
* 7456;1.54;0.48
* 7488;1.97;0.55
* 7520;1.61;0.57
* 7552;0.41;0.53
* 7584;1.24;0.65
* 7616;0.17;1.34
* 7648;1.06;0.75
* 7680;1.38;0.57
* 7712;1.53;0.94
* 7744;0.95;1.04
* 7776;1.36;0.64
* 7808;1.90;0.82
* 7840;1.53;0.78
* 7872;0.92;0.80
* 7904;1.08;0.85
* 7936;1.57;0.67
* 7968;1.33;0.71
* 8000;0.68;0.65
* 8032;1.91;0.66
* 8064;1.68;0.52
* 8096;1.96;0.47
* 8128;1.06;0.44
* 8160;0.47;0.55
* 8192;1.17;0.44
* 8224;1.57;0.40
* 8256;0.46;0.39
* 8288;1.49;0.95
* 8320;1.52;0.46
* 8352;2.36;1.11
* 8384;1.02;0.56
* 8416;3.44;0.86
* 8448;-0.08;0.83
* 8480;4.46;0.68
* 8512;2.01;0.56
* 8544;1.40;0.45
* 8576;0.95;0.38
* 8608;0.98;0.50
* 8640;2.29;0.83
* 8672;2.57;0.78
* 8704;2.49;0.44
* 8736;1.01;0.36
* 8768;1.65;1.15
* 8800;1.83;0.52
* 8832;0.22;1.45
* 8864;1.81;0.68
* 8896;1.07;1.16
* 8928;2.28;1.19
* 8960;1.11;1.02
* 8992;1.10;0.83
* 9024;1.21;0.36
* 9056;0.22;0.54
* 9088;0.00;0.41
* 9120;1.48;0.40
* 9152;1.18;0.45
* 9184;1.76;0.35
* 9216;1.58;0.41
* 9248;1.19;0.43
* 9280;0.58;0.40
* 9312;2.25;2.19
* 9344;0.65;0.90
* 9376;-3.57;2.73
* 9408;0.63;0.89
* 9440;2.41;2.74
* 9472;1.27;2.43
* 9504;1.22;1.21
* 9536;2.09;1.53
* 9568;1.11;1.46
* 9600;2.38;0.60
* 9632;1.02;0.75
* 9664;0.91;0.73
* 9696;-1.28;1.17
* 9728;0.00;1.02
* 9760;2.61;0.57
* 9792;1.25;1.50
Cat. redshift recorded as 0.29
